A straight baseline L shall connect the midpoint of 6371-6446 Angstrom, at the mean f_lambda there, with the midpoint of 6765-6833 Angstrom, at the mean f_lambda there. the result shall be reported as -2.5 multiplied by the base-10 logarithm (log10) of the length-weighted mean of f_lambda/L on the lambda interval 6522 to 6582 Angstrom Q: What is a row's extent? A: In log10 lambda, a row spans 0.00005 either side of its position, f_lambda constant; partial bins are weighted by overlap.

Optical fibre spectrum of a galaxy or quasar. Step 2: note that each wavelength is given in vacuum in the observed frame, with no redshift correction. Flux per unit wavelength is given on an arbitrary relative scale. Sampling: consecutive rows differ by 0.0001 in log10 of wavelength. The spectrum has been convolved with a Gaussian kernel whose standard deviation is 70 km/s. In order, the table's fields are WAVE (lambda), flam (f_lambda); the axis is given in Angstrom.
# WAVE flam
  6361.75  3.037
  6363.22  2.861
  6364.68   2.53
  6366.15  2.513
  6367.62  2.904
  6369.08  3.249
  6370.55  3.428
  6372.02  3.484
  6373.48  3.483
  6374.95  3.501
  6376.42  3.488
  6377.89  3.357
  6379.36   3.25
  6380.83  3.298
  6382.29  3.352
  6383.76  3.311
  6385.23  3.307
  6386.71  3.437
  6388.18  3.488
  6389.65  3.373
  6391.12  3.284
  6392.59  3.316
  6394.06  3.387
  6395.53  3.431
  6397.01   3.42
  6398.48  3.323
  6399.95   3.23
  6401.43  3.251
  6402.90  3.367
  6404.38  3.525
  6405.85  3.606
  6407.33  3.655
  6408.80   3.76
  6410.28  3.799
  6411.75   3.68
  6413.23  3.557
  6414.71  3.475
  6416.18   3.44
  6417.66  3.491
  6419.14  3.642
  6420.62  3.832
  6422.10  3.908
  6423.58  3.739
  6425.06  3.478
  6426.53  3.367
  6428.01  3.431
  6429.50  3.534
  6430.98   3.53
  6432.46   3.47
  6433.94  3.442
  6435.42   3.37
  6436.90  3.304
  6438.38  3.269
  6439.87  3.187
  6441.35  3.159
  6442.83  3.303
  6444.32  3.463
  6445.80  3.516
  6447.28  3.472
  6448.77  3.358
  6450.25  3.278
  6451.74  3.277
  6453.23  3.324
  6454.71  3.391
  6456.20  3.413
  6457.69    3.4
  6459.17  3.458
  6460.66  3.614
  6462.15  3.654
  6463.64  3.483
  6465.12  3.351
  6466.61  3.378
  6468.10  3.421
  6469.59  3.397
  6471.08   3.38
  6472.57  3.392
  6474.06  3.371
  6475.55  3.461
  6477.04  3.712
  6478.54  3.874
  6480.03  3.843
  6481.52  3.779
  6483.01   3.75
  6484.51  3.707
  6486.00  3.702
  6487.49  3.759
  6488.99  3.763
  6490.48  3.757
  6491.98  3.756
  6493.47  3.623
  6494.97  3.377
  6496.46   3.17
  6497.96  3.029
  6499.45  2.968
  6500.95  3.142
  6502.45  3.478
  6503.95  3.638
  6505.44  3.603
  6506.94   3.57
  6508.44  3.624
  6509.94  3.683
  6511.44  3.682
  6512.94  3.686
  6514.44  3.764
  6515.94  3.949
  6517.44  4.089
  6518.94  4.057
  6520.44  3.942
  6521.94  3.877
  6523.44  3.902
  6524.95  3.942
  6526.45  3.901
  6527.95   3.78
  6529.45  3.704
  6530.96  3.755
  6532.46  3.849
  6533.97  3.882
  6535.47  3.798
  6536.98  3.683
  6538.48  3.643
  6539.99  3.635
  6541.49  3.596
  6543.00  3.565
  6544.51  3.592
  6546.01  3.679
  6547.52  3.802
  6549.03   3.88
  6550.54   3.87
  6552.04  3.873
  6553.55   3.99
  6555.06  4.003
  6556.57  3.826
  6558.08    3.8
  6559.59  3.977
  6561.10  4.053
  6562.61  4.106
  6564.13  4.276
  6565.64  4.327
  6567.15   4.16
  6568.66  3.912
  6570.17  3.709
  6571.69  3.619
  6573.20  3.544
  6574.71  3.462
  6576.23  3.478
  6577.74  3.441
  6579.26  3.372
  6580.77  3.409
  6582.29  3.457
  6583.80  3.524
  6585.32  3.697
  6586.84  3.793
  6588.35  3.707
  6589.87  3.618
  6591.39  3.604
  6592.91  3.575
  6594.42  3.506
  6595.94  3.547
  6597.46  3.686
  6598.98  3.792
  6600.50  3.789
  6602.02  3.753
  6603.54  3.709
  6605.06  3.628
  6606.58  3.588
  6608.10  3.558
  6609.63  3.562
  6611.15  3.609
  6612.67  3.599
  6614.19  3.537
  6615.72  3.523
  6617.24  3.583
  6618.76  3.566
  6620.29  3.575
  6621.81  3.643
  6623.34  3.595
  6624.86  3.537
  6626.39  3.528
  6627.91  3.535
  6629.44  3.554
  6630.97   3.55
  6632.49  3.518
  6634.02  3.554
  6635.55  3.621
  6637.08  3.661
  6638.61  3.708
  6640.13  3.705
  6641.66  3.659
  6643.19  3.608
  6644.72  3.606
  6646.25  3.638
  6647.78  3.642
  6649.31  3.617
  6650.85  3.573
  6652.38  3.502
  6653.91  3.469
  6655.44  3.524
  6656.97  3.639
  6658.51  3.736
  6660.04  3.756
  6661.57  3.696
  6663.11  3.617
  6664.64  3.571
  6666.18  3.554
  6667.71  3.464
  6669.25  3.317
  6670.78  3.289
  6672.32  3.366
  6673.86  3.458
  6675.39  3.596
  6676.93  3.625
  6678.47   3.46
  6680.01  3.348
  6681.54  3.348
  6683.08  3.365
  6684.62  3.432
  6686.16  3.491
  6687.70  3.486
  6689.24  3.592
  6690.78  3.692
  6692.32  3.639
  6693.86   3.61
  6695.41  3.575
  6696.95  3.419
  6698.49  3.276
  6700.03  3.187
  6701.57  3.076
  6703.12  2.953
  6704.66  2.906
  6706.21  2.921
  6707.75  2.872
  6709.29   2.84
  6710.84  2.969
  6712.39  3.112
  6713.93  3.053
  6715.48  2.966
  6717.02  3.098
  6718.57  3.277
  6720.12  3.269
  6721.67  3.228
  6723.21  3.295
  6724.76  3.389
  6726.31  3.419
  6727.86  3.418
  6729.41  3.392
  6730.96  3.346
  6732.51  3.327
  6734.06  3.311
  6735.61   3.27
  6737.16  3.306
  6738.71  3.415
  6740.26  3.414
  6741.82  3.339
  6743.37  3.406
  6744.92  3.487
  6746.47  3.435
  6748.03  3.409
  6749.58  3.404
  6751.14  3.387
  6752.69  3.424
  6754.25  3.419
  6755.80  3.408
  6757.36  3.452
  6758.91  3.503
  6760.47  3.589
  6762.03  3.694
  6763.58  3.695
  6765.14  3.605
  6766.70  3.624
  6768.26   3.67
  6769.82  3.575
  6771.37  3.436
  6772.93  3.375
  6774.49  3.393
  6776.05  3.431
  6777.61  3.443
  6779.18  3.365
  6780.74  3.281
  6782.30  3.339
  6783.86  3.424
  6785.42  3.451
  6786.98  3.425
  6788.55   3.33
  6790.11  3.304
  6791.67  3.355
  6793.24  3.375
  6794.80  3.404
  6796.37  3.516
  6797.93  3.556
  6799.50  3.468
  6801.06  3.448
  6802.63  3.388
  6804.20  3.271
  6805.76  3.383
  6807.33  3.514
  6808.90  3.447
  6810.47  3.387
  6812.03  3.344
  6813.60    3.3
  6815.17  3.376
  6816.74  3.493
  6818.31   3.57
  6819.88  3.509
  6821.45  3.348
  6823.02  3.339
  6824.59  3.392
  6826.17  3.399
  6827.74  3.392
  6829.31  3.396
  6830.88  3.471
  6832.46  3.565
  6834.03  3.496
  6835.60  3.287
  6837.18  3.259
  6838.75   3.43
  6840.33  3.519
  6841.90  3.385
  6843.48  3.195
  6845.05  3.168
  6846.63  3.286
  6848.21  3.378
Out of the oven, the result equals -0.10 mag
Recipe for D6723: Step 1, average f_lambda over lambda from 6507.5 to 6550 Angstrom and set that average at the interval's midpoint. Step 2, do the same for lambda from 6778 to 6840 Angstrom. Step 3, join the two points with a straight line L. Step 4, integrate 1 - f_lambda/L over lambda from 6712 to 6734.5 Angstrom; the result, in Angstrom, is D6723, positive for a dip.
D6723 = 1.7 Angstrom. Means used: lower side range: 3.78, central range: 3.26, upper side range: 3.41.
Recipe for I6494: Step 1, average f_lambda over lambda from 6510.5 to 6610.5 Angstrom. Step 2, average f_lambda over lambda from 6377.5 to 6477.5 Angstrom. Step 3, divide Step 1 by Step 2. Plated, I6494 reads 1.1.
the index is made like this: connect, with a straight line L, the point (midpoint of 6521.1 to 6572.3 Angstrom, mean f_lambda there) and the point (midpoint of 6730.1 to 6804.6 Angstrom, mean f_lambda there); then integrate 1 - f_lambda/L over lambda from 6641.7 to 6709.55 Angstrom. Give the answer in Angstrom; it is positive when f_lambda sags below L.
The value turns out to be 3.0 Angstrom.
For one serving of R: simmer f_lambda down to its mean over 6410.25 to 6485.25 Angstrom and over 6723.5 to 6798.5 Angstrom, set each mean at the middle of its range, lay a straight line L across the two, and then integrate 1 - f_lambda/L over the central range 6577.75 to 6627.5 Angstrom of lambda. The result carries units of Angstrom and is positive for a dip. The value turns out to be -1.9 Angstrom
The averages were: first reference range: 3.49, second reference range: 3.43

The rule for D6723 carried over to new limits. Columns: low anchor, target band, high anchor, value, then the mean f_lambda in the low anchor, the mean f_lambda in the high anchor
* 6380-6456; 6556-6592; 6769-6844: -3.3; 3.44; 3.41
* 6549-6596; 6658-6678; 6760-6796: 0.4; 3.75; 3.46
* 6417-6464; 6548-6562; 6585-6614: -1.3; 3.45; 3.65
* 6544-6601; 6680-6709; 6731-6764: 1.7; 3.75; 3.43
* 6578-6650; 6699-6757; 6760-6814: 4.1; 3.6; 3.45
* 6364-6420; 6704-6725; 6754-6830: 2.1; 3.38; 3.44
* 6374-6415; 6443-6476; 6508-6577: 1.7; 3.44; 3.83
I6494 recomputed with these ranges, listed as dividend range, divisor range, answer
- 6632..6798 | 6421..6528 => 0.96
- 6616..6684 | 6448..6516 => 1.01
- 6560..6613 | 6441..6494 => 1.05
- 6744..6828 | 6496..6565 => 0.92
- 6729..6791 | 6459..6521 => 0.96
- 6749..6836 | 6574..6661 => 0.96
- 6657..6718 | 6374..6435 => 0.97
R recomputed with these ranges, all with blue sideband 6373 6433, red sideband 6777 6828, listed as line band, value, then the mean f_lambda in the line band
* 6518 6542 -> -2.5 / 3.81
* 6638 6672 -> -1.5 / 3.58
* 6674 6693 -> -0.4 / 3.51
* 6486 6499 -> -0.2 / 3.53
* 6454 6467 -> 0.0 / 3.46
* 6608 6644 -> -1.6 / 3.59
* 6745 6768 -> -0.6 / 3.51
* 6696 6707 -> 1.0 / 3.11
